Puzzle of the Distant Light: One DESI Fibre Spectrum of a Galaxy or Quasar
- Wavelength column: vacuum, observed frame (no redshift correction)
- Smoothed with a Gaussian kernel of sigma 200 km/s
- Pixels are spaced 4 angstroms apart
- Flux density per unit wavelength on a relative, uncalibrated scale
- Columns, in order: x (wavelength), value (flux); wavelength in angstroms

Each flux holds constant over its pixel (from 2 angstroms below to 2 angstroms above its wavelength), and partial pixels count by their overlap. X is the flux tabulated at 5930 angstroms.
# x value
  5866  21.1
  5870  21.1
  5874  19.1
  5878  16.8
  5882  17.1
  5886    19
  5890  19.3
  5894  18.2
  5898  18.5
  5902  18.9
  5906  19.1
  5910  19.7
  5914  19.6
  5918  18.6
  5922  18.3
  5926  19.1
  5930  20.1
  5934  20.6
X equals 20.1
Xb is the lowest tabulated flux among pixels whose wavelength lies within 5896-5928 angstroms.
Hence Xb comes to 18.3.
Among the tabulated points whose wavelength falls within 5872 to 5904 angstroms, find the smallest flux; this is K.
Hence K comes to 16.8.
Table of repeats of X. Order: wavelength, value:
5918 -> 18.6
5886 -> 19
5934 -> 20.6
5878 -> 16.8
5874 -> 19.1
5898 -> 18.5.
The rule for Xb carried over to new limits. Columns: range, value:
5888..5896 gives 18.2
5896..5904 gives 18.5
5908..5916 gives 19.6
